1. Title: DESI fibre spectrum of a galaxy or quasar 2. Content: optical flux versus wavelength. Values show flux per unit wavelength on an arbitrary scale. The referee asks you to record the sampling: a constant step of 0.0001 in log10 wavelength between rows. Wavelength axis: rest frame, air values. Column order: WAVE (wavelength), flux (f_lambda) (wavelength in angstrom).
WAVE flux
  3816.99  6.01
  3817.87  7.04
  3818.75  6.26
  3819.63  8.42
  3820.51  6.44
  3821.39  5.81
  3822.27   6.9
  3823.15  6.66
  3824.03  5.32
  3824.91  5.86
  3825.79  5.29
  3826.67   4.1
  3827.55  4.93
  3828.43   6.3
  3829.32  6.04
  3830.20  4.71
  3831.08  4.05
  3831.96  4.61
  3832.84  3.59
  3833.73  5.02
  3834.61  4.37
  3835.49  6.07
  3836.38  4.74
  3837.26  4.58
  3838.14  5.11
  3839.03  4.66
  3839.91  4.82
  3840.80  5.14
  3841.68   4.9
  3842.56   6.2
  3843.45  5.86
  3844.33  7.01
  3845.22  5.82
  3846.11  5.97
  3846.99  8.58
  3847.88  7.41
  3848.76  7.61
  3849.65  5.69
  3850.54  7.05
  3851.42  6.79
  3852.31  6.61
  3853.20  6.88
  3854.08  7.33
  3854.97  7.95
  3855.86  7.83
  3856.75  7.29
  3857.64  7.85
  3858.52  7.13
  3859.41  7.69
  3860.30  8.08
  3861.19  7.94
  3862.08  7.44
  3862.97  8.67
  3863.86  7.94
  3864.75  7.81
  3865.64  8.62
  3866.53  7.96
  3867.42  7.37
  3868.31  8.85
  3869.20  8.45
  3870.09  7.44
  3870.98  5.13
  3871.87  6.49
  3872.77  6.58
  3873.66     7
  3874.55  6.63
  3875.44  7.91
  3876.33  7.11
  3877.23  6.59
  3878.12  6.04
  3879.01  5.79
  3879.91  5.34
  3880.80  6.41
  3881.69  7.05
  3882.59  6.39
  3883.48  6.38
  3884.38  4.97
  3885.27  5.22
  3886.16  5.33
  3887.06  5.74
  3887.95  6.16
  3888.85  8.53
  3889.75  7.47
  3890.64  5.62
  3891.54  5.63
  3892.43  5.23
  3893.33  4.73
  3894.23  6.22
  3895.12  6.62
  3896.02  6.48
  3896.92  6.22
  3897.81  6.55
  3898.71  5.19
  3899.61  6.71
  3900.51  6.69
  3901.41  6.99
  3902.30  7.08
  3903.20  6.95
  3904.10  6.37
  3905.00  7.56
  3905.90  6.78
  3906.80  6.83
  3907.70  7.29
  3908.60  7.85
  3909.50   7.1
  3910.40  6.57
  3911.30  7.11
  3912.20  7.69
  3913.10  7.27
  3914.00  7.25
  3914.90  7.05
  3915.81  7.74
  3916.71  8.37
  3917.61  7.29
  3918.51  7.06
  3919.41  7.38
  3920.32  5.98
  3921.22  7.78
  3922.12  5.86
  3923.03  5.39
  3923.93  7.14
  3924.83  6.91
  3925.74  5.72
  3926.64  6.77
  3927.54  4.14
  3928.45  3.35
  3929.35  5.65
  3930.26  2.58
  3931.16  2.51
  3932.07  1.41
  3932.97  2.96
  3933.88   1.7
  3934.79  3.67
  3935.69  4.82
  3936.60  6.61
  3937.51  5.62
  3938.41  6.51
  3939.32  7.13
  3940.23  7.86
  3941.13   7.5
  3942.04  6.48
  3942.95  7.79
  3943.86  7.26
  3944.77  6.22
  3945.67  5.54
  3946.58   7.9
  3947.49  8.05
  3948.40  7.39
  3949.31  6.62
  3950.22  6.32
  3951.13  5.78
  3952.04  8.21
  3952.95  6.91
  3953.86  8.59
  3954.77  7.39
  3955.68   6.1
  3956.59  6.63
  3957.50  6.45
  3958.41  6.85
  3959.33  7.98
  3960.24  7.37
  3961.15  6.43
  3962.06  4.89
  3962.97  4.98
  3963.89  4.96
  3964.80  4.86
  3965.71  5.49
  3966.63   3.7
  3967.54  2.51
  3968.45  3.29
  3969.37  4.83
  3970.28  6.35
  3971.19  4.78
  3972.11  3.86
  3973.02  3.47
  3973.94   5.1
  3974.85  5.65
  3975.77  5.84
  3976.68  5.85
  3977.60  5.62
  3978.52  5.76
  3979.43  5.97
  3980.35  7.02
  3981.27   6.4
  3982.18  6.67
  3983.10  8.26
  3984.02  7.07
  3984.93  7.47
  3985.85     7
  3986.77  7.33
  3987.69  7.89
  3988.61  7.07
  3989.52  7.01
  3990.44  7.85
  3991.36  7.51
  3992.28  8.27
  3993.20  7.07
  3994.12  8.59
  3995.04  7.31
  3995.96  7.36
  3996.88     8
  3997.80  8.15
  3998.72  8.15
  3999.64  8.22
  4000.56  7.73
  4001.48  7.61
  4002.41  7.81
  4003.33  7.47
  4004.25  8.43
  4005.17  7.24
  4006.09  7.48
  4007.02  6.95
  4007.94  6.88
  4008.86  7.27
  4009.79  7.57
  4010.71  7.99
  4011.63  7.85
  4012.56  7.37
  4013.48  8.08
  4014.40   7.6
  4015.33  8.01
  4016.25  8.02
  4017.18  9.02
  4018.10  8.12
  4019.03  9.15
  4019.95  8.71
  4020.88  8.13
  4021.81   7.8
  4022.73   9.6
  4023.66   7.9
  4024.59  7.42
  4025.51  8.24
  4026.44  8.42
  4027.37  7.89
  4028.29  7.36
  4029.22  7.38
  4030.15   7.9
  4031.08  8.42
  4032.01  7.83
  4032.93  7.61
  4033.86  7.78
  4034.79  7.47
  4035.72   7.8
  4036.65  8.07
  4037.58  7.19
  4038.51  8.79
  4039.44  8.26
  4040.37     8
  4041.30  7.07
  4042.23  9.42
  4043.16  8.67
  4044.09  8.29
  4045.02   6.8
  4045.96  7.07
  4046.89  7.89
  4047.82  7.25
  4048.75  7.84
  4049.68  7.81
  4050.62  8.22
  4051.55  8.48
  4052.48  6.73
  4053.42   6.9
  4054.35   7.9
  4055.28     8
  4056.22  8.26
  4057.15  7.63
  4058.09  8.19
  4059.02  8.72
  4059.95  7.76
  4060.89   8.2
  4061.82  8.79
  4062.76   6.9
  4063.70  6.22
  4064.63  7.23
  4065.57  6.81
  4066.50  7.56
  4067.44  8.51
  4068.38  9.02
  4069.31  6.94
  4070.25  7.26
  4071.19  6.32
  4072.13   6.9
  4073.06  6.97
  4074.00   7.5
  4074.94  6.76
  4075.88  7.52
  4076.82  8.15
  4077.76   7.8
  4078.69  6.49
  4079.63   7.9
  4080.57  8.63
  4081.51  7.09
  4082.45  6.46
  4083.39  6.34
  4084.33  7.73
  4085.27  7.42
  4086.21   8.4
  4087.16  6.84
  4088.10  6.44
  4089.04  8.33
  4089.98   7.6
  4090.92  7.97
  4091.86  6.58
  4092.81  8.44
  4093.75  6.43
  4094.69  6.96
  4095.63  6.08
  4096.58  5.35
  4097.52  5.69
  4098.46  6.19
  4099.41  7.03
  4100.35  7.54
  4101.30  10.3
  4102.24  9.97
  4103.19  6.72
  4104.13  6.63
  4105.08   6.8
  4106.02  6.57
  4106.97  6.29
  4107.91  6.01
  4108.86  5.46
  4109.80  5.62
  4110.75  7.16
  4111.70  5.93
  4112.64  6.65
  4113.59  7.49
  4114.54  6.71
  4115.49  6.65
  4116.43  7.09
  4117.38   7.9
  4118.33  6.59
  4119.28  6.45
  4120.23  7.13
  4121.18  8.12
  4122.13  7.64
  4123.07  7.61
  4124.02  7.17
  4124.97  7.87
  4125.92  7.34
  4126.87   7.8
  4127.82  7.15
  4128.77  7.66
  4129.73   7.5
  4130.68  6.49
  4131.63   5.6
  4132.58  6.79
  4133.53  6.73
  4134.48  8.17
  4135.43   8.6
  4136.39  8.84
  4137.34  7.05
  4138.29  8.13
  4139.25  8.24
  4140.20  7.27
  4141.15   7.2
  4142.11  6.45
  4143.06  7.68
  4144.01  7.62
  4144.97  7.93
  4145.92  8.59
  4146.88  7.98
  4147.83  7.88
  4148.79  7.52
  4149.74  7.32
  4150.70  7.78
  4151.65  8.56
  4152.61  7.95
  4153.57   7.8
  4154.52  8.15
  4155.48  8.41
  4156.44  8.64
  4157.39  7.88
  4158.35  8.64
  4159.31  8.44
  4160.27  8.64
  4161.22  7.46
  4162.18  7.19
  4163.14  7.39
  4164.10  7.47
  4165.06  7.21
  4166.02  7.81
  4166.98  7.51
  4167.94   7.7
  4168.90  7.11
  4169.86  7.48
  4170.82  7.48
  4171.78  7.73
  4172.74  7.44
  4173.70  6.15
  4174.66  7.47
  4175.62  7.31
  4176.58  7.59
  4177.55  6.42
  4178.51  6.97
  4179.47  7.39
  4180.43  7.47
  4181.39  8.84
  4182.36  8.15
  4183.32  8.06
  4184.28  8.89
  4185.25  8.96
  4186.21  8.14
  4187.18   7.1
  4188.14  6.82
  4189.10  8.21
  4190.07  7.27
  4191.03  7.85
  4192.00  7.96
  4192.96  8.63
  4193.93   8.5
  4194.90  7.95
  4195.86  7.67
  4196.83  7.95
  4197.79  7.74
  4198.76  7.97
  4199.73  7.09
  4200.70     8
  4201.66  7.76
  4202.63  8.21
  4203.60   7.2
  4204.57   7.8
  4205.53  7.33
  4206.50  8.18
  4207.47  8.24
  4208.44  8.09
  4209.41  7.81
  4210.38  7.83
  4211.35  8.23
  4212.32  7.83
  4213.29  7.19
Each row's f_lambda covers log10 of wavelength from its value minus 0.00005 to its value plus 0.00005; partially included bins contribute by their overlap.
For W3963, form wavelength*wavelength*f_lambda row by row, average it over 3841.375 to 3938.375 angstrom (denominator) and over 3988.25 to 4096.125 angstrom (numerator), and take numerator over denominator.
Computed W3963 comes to 1.3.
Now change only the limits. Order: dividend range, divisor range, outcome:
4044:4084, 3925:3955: 1.37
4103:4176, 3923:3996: 1.33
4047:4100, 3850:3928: 1.18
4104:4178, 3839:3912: 1.25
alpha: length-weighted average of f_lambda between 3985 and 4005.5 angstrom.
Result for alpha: 7.68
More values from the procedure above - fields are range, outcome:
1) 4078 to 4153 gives 7.27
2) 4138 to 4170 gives 7.8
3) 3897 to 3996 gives 6.3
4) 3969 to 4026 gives 7.27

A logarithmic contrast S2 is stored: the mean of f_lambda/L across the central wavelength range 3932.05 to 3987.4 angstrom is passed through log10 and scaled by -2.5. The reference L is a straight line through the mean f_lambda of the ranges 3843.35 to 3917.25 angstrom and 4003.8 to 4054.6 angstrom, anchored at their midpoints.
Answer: 0.23 mag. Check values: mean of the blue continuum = 6.91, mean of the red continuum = 7.88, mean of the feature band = 6.03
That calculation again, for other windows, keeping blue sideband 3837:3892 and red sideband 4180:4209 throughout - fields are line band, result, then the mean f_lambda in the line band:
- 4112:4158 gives 0.027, 7.54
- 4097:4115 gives 0.110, 6.88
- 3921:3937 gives 0.436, 4.67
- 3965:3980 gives 0.409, 4.9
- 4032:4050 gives -0.067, 7.85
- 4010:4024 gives -0.129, 8.22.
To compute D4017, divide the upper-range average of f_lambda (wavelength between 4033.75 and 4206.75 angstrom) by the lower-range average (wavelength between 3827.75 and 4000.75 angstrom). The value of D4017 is 1.2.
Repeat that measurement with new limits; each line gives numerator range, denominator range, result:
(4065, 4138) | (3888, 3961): 1.12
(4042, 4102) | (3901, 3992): 1.20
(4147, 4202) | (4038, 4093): 1.02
